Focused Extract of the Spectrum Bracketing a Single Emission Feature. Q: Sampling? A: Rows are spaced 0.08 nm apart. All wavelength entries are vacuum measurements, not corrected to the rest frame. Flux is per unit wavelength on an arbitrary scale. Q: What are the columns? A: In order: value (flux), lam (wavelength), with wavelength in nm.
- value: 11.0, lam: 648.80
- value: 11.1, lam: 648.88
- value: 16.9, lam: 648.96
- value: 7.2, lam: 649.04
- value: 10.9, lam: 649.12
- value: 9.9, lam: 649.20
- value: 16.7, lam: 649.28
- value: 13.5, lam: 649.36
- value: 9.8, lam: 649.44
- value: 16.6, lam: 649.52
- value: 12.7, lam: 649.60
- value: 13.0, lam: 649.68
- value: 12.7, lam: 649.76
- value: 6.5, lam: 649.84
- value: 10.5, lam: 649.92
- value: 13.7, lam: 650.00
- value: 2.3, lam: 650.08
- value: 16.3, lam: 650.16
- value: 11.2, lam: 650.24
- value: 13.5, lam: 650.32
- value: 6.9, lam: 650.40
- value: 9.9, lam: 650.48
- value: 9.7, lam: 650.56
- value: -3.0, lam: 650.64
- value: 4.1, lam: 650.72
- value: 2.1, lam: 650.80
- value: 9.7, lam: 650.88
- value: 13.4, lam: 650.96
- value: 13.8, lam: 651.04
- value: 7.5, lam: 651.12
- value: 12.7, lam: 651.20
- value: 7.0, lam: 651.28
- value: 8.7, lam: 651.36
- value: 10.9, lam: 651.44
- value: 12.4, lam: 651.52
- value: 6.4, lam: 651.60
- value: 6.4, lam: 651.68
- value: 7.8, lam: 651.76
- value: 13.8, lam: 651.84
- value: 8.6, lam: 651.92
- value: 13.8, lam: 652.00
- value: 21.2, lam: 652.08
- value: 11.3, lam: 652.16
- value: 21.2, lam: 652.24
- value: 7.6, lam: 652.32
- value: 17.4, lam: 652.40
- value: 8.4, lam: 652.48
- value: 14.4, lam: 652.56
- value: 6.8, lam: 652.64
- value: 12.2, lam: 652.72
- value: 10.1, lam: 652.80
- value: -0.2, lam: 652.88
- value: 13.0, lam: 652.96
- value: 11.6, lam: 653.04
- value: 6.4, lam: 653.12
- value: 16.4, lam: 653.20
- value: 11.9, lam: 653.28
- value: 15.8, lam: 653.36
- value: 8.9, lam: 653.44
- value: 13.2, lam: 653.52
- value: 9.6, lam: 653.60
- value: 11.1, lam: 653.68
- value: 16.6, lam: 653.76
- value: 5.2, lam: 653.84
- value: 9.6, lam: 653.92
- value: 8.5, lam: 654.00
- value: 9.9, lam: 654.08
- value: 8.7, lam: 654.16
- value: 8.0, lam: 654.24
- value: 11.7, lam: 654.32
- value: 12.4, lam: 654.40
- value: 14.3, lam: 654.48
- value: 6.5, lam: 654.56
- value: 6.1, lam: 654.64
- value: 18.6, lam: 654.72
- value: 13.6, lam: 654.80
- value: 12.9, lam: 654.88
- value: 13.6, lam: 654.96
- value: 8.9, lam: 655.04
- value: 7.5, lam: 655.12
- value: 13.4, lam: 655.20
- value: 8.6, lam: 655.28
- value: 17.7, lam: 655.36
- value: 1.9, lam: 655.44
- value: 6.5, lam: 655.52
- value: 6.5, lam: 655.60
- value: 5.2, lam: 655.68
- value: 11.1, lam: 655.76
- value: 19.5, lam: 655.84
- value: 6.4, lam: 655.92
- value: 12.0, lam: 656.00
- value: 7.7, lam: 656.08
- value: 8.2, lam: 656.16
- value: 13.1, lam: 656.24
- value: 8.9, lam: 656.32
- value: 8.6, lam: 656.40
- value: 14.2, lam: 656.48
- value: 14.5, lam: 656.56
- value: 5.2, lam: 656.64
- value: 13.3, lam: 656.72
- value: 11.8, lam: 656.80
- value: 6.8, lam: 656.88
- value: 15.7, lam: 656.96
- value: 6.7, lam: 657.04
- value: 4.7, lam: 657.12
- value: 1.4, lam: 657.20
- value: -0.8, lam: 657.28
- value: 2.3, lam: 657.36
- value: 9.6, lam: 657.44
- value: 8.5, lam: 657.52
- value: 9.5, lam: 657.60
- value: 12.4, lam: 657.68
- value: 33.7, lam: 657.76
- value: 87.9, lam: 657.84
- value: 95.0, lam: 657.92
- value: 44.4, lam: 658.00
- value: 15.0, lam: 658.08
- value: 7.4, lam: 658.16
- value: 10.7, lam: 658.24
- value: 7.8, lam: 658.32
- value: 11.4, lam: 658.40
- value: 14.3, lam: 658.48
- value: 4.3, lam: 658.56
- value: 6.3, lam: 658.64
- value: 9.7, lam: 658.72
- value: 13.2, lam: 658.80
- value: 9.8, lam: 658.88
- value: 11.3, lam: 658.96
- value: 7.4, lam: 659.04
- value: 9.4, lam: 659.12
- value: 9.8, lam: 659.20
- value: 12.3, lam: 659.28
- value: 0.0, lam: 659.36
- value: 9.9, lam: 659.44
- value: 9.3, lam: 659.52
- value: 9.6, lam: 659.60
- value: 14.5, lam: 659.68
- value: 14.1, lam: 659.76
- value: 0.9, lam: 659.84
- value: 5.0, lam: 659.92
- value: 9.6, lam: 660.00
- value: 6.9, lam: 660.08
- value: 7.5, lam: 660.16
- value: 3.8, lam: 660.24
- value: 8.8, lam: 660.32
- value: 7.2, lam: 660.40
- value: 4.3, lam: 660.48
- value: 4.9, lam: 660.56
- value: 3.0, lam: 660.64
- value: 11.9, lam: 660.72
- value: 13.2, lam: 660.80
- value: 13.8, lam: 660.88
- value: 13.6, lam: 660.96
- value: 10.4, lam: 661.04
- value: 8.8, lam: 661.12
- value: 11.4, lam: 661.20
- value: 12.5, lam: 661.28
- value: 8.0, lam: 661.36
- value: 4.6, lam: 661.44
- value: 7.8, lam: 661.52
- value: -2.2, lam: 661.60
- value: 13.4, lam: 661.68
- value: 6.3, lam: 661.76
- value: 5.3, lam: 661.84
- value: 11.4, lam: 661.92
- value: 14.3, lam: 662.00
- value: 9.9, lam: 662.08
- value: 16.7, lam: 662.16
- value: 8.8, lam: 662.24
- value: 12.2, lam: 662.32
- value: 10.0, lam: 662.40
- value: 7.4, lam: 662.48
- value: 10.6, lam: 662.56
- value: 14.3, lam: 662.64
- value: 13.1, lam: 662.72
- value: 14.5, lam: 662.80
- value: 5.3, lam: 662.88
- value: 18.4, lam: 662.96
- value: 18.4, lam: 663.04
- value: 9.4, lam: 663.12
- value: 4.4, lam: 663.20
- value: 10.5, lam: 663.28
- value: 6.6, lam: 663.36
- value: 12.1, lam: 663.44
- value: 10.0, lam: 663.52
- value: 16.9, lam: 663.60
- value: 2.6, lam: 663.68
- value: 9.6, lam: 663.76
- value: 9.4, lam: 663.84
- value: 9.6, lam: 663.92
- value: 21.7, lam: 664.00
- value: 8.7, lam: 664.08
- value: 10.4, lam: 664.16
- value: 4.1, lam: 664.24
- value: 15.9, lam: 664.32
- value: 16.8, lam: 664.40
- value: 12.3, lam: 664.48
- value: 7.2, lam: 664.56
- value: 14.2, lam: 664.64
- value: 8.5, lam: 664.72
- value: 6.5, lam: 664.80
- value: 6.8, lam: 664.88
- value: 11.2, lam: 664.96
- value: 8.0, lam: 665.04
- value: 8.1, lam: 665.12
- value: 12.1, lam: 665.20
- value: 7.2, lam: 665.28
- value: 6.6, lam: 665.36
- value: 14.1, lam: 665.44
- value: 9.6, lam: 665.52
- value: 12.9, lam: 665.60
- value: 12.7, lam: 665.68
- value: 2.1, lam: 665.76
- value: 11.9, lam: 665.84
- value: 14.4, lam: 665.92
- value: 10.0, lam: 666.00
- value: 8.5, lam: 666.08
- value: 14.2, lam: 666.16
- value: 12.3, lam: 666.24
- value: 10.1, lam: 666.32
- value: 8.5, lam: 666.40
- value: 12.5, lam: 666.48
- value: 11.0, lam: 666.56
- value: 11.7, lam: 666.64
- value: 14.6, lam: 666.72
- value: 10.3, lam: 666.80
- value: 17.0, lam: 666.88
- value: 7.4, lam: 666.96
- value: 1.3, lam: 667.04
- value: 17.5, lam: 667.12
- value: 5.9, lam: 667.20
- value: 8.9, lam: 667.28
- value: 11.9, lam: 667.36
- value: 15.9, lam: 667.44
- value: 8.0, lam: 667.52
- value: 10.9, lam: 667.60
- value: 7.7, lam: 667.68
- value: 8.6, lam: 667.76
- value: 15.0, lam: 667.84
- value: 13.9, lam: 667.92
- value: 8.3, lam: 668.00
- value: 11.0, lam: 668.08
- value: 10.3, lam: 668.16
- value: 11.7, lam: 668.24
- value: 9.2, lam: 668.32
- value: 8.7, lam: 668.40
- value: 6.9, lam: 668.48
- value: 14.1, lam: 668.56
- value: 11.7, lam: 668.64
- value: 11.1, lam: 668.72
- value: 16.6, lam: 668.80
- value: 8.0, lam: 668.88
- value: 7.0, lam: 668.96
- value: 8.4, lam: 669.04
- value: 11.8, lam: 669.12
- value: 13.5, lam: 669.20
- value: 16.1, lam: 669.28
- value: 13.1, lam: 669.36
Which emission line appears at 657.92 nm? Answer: Hbeta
